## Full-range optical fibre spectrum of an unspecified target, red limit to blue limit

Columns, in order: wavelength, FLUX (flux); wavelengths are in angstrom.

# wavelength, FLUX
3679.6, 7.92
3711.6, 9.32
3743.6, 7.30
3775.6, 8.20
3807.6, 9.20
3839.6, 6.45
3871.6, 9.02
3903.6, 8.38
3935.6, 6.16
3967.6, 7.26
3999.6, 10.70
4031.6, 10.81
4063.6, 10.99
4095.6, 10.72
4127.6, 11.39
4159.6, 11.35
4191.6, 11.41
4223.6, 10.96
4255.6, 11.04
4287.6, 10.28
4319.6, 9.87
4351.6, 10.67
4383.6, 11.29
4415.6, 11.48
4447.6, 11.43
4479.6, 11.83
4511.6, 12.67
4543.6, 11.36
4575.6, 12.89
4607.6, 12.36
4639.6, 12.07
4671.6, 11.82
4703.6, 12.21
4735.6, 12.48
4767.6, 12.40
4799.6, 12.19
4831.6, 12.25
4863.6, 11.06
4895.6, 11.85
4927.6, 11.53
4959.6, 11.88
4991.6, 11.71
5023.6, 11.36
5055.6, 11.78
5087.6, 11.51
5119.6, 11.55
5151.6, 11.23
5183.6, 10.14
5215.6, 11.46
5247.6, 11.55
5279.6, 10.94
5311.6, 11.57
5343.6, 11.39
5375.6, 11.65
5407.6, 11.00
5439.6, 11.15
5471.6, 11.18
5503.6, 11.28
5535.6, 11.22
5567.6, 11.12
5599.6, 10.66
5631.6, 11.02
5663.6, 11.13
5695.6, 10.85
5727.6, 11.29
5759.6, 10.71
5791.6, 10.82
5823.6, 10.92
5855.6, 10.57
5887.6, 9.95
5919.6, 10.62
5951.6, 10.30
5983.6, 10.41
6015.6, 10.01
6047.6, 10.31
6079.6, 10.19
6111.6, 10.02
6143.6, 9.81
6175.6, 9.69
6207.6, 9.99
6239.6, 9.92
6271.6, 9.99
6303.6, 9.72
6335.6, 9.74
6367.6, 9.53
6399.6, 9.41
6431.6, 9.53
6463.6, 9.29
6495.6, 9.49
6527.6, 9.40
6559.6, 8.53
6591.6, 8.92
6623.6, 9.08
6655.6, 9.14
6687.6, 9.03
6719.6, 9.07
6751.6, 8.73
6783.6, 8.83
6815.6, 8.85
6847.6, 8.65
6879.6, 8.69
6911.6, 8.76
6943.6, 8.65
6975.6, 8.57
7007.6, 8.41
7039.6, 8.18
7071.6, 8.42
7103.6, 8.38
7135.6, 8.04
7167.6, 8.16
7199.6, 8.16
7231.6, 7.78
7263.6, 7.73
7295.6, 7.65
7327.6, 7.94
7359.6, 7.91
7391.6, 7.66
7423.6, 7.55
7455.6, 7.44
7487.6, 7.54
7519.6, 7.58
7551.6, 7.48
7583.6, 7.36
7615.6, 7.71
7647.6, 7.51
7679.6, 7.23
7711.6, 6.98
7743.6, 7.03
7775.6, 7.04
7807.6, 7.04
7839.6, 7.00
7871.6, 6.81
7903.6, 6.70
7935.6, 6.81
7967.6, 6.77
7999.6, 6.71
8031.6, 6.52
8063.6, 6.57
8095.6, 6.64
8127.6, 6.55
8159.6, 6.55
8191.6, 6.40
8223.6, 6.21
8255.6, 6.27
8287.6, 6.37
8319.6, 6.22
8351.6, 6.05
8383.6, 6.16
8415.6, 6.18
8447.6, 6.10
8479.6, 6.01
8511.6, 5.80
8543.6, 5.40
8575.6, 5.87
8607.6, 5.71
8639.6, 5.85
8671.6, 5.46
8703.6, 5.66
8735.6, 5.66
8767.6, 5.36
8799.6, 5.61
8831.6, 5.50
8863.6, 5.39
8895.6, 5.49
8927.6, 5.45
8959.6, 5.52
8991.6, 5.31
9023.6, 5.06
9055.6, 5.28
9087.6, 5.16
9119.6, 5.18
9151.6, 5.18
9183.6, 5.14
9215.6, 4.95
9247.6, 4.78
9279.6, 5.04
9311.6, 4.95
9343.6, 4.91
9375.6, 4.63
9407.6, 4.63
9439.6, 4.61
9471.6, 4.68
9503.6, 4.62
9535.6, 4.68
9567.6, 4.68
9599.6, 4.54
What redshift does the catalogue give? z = 0.000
